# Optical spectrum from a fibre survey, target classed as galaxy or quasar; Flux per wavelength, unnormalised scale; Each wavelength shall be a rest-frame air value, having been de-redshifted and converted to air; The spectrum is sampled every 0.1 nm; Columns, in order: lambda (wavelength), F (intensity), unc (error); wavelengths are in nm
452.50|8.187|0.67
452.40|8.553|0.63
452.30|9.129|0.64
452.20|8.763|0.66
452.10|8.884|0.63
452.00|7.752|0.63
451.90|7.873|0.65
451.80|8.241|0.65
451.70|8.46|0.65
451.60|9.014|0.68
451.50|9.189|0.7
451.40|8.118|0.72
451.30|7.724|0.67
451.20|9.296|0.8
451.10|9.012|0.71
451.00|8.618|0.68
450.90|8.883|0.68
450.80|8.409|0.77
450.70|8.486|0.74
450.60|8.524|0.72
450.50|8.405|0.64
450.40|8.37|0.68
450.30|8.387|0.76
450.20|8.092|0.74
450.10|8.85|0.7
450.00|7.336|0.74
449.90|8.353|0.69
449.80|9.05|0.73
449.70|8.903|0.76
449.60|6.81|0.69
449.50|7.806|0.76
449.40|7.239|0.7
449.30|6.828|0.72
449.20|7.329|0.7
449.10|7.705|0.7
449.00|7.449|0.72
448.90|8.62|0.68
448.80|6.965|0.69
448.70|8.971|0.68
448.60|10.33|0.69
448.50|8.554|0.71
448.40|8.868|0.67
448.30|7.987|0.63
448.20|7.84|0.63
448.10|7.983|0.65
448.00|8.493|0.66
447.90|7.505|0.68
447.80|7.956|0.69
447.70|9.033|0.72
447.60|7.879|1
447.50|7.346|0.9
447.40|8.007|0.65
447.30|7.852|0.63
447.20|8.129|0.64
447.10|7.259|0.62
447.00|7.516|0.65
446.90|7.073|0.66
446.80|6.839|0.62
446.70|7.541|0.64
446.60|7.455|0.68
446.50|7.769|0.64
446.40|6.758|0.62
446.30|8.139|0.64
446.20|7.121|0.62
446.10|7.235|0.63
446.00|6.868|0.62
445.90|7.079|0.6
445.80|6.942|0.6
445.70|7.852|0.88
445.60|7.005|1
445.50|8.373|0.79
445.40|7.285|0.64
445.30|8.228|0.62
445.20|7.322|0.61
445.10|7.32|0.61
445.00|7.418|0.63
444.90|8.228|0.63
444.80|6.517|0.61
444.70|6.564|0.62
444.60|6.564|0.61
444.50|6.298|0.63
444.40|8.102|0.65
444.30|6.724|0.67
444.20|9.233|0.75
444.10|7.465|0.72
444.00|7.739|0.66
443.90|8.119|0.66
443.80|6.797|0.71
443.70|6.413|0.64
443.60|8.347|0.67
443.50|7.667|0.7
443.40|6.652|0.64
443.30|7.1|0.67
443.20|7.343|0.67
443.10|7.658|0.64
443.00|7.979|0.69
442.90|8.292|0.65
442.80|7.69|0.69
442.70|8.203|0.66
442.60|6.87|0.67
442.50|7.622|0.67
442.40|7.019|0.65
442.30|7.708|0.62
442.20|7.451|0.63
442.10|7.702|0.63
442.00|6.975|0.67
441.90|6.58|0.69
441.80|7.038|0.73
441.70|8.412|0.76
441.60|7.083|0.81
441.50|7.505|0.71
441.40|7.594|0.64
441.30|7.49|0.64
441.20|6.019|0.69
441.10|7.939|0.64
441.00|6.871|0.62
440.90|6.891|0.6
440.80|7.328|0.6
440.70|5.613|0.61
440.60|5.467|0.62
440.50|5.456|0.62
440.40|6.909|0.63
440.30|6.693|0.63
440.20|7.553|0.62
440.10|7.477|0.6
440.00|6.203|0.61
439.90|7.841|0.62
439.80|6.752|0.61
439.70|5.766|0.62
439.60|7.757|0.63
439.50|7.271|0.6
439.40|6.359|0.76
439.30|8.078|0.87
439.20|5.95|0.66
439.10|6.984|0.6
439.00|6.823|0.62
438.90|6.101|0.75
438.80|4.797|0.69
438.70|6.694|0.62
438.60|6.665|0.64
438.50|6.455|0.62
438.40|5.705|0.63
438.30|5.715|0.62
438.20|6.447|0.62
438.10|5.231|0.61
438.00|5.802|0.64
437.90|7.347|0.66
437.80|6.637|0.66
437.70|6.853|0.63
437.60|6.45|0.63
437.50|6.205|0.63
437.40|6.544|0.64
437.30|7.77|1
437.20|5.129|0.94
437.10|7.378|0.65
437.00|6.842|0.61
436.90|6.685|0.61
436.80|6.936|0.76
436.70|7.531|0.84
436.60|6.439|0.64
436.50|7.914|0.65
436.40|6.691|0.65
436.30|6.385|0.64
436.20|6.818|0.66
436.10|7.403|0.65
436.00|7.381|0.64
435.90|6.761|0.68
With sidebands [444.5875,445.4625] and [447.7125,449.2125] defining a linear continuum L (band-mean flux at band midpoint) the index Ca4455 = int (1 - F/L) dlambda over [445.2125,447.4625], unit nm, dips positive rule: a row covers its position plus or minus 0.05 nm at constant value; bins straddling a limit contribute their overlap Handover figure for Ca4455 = 0.06 nm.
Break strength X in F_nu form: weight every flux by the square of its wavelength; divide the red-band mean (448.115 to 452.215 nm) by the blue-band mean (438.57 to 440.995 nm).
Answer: 1.31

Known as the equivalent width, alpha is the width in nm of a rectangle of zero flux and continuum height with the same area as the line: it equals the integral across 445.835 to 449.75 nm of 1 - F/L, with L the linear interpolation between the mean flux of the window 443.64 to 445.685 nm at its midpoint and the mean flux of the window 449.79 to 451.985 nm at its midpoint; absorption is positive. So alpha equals 0.08 nm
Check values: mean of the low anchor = 7.4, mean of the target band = 7.77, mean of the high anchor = 8.46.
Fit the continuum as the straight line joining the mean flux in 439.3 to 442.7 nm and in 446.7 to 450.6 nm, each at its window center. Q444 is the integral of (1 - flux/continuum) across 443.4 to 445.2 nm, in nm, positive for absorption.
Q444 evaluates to 0.02 nm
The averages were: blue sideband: 7.04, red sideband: 8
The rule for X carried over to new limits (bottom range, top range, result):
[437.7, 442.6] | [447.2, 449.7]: 1.22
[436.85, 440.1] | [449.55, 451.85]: 1.36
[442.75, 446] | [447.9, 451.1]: 1.13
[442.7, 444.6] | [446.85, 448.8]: 1.10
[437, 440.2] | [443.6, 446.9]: 1.15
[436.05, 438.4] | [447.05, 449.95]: 1.27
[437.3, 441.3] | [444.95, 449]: 1.22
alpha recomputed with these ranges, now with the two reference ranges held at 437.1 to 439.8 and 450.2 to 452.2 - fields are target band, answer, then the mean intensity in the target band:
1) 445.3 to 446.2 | 0.03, 7.37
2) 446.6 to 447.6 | 0.04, 7.52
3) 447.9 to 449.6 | 0.02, 8.01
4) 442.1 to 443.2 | -0.08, 7.64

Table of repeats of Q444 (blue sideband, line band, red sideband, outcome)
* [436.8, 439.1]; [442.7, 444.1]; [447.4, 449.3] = -0.05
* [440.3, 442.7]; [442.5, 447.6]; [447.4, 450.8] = 0.06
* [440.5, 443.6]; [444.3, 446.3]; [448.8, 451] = 0.08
